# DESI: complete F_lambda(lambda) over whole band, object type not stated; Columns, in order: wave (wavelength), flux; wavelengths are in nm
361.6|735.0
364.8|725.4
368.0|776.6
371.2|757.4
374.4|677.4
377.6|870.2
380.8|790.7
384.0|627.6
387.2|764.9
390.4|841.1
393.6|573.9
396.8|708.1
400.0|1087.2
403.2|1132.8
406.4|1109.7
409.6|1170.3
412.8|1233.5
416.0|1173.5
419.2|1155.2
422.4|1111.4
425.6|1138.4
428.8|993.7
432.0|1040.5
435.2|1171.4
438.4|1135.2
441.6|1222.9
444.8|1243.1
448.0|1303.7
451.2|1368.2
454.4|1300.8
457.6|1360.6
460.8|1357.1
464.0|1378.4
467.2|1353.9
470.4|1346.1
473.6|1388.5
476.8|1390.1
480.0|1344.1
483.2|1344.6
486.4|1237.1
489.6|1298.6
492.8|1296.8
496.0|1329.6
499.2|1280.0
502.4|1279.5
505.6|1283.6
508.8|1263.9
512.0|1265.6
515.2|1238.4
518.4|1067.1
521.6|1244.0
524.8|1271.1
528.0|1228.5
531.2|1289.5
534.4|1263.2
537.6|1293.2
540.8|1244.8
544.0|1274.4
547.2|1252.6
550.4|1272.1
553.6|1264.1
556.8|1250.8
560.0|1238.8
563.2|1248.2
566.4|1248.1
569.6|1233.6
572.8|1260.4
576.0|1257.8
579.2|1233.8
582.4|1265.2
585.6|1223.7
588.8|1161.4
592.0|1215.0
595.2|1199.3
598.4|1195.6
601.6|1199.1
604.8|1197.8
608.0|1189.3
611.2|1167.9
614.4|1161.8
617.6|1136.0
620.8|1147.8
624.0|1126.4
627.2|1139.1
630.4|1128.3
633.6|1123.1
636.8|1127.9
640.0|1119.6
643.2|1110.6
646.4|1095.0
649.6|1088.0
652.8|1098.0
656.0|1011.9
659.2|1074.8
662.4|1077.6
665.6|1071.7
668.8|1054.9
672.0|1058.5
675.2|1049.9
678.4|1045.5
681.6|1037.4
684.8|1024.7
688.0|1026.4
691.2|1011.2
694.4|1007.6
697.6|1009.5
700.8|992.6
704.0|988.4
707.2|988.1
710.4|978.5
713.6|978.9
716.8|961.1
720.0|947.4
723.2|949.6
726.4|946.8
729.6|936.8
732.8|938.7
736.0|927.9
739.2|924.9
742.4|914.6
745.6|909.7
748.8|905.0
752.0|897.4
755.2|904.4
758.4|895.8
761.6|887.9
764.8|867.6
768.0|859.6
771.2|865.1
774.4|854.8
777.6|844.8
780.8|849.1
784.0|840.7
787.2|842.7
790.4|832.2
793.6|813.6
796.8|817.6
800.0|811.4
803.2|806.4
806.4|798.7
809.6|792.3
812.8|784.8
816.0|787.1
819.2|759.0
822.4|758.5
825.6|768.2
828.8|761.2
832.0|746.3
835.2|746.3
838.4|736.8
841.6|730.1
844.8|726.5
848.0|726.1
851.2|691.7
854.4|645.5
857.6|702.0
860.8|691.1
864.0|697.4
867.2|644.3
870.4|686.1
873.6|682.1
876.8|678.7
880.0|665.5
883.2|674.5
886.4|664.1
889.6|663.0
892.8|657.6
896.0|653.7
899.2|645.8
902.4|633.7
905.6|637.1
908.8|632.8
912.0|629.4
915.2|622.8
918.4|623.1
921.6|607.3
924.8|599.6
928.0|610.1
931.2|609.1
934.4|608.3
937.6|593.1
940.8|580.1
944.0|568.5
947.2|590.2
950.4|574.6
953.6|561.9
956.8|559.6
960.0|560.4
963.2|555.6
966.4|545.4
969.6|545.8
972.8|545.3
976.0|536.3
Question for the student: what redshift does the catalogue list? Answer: 0.00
